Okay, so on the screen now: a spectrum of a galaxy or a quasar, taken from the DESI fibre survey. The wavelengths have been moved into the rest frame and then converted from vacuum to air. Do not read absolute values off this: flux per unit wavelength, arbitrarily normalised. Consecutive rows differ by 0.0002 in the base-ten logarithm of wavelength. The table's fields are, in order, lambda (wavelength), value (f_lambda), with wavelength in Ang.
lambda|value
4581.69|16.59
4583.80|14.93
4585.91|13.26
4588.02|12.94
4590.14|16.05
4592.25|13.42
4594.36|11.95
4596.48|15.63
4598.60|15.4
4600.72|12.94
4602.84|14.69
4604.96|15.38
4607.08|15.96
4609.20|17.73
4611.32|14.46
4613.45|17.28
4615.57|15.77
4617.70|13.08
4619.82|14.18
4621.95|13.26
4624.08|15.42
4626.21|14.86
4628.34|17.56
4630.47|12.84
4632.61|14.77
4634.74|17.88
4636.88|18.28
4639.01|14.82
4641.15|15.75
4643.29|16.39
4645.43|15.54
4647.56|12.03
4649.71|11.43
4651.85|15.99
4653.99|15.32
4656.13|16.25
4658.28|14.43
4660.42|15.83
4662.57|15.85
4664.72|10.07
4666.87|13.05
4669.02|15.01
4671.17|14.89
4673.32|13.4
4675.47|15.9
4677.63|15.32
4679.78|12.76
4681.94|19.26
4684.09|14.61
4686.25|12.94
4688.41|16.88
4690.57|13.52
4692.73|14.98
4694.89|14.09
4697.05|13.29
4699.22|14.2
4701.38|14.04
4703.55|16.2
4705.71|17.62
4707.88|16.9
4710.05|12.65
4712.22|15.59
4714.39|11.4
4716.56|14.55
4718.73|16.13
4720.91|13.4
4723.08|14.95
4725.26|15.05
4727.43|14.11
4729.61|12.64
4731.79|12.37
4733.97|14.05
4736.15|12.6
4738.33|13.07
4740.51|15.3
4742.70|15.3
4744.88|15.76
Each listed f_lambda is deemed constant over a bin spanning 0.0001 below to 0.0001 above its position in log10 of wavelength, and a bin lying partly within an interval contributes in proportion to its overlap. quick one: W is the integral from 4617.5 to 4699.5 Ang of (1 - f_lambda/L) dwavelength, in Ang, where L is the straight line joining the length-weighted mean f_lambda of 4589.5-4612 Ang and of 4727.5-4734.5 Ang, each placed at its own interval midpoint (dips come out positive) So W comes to -4.2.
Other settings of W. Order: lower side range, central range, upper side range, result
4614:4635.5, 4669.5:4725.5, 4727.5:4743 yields -2.96 Ang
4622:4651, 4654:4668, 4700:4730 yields 0.63 Ang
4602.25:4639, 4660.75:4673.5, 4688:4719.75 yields 1.03 Ang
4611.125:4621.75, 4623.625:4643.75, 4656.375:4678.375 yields -1.57 Ang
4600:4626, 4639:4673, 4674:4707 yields 1.20 Ang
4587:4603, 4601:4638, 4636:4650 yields -2.19 Ang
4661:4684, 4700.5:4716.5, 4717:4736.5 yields -0.80 Ang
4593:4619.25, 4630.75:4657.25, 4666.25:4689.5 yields -0.57 Ang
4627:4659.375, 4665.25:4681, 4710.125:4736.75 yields 0.56 Ang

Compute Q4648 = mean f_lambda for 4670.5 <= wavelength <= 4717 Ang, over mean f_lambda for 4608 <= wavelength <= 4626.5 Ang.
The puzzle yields 0.98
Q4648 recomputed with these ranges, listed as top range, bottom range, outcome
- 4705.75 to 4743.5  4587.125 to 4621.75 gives 0.96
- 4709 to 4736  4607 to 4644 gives 0.89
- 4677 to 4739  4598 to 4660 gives 0.95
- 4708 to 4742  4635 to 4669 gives 0.94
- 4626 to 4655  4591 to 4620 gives 1.03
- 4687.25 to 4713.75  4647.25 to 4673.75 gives 1.05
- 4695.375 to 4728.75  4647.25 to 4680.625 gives 1.03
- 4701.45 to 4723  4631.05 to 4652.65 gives 0.98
